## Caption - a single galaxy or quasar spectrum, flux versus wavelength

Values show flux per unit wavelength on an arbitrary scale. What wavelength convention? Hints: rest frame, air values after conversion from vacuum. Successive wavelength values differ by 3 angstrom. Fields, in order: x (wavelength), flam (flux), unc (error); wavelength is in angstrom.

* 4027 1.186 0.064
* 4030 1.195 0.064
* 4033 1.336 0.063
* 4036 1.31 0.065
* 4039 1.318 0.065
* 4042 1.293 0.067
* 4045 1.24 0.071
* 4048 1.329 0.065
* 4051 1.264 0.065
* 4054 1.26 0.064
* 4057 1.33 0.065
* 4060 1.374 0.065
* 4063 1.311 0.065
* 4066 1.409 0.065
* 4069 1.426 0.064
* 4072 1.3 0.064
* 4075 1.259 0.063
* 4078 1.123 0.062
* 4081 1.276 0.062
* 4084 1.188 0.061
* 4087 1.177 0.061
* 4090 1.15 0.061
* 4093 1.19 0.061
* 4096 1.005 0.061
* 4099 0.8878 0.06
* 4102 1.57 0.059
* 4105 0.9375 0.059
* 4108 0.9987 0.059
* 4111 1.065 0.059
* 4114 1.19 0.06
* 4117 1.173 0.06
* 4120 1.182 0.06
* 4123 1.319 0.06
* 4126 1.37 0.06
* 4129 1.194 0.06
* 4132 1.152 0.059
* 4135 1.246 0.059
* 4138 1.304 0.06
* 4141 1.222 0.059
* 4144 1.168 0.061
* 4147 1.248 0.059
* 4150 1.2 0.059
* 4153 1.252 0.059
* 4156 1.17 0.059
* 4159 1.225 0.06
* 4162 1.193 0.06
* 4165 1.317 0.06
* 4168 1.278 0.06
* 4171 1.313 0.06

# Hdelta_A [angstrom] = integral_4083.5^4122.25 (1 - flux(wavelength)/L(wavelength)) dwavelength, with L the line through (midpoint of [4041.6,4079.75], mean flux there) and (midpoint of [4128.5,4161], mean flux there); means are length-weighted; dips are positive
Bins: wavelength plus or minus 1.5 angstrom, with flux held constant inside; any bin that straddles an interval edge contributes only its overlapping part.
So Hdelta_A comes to 3.8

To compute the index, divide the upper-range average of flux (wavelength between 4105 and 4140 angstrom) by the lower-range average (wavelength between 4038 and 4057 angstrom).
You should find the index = 0.92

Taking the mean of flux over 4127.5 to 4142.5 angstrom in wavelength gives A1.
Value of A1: 1.22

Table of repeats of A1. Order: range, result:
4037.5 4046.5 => 1.28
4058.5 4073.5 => 1.36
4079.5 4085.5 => 1.23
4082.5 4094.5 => 1.18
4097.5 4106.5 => 1.13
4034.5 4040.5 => 1.31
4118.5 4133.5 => 1.24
